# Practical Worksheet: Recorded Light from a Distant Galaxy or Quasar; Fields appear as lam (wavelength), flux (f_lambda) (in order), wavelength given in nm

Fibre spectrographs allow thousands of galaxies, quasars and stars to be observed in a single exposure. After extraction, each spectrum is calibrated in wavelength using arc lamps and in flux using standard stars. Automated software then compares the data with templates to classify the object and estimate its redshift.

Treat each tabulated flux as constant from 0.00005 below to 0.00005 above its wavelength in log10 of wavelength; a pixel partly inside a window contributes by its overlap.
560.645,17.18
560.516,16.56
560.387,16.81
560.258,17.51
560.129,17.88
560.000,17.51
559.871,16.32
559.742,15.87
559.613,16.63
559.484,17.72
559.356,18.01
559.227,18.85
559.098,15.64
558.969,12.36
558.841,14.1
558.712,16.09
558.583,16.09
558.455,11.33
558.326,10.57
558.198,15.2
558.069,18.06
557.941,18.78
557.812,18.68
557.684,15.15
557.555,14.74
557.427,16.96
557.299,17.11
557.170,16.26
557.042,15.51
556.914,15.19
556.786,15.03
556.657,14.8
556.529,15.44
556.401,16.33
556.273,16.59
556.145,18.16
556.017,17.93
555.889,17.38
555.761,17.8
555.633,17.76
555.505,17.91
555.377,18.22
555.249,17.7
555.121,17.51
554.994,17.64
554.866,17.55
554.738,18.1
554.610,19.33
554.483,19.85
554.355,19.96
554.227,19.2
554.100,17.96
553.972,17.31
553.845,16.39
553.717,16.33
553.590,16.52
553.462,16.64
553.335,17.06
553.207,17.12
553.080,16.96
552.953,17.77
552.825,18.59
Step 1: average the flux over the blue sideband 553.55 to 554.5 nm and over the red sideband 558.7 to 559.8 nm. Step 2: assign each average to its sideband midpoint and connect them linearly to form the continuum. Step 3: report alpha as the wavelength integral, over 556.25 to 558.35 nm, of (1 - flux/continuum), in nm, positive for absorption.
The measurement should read 0.10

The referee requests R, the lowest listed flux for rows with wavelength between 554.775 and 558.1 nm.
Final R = 14.74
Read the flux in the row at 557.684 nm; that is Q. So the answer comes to 15.15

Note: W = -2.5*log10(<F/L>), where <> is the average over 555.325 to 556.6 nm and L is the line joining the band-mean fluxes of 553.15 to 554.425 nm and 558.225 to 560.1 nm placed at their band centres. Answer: -0.04 mag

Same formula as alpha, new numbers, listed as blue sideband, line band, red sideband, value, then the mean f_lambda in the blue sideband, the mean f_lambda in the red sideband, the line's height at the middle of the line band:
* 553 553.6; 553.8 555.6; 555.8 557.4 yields -0.165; 16.9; 16.3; 16.7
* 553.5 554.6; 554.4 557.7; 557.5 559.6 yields -0.008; 18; 15.7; 17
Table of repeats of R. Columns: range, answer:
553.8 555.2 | 16.39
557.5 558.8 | 10.57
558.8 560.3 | 12.36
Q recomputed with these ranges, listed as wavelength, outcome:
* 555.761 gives 17.8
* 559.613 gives 16.63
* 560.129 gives 17.88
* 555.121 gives 17.51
